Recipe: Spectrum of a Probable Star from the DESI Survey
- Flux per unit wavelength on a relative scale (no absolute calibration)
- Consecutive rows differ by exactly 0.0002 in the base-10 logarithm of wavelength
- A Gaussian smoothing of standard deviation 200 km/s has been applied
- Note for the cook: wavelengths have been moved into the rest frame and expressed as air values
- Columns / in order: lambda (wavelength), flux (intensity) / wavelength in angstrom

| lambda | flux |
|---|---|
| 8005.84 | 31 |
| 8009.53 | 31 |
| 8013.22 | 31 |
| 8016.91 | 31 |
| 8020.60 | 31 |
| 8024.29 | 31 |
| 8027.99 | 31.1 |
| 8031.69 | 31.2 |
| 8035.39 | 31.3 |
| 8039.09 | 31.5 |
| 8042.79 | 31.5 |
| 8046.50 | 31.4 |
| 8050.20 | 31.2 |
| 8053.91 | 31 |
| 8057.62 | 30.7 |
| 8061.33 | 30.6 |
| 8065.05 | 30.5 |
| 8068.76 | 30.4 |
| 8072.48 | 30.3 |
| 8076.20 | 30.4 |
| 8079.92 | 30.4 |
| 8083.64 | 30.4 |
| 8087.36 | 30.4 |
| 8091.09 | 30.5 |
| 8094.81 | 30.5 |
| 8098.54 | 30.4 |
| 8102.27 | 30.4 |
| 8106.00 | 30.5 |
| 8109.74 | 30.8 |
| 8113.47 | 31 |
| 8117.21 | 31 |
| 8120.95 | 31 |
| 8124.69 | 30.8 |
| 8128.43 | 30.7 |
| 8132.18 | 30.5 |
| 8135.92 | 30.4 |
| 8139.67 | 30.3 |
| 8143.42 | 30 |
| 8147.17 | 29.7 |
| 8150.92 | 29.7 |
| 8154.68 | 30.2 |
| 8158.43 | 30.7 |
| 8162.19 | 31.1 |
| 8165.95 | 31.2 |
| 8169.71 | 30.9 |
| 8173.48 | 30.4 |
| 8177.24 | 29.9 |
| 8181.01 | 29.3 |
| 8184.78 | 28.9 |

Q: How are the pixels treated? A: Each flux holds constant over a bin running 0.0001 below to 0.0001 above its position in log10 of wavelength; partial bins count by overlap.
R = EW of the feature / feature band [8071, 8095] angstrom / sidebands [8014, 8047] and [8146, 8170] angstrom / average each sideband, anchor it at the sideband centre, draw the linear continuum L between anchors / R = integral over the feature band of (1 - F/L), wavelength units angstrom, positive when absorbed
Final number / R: 0.4 angstrom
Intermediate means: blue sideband 31.2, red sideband 30.5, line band 30.4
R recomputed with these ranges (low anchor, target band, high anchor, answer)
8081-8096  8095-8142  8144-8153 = -0.83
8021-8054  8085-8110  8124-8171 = 0.28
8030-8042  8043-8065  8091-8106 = 0.09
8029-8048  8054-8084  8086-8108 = 0.38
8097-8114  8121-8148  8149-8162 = 0.02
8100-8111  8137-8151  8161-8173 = 0.38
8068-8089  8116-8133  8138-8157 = -0.39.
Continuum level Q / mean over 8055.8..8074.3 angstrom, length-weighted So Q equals 30.5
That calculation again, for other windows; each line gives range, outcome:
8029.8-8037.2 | 31.2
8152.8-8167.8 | 30.8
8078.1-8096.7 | 30.5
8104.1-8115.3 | 30.8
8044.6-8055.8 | 31.2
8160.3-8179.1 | 30.7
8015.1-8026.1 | 31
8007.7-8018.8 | 31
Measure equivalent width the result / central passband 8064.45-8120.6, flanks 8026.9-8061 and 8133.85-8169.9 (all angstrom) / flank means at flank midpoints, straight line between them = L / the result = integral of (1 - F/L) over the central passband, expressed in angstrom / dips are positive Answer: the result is 0.5 angstrom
